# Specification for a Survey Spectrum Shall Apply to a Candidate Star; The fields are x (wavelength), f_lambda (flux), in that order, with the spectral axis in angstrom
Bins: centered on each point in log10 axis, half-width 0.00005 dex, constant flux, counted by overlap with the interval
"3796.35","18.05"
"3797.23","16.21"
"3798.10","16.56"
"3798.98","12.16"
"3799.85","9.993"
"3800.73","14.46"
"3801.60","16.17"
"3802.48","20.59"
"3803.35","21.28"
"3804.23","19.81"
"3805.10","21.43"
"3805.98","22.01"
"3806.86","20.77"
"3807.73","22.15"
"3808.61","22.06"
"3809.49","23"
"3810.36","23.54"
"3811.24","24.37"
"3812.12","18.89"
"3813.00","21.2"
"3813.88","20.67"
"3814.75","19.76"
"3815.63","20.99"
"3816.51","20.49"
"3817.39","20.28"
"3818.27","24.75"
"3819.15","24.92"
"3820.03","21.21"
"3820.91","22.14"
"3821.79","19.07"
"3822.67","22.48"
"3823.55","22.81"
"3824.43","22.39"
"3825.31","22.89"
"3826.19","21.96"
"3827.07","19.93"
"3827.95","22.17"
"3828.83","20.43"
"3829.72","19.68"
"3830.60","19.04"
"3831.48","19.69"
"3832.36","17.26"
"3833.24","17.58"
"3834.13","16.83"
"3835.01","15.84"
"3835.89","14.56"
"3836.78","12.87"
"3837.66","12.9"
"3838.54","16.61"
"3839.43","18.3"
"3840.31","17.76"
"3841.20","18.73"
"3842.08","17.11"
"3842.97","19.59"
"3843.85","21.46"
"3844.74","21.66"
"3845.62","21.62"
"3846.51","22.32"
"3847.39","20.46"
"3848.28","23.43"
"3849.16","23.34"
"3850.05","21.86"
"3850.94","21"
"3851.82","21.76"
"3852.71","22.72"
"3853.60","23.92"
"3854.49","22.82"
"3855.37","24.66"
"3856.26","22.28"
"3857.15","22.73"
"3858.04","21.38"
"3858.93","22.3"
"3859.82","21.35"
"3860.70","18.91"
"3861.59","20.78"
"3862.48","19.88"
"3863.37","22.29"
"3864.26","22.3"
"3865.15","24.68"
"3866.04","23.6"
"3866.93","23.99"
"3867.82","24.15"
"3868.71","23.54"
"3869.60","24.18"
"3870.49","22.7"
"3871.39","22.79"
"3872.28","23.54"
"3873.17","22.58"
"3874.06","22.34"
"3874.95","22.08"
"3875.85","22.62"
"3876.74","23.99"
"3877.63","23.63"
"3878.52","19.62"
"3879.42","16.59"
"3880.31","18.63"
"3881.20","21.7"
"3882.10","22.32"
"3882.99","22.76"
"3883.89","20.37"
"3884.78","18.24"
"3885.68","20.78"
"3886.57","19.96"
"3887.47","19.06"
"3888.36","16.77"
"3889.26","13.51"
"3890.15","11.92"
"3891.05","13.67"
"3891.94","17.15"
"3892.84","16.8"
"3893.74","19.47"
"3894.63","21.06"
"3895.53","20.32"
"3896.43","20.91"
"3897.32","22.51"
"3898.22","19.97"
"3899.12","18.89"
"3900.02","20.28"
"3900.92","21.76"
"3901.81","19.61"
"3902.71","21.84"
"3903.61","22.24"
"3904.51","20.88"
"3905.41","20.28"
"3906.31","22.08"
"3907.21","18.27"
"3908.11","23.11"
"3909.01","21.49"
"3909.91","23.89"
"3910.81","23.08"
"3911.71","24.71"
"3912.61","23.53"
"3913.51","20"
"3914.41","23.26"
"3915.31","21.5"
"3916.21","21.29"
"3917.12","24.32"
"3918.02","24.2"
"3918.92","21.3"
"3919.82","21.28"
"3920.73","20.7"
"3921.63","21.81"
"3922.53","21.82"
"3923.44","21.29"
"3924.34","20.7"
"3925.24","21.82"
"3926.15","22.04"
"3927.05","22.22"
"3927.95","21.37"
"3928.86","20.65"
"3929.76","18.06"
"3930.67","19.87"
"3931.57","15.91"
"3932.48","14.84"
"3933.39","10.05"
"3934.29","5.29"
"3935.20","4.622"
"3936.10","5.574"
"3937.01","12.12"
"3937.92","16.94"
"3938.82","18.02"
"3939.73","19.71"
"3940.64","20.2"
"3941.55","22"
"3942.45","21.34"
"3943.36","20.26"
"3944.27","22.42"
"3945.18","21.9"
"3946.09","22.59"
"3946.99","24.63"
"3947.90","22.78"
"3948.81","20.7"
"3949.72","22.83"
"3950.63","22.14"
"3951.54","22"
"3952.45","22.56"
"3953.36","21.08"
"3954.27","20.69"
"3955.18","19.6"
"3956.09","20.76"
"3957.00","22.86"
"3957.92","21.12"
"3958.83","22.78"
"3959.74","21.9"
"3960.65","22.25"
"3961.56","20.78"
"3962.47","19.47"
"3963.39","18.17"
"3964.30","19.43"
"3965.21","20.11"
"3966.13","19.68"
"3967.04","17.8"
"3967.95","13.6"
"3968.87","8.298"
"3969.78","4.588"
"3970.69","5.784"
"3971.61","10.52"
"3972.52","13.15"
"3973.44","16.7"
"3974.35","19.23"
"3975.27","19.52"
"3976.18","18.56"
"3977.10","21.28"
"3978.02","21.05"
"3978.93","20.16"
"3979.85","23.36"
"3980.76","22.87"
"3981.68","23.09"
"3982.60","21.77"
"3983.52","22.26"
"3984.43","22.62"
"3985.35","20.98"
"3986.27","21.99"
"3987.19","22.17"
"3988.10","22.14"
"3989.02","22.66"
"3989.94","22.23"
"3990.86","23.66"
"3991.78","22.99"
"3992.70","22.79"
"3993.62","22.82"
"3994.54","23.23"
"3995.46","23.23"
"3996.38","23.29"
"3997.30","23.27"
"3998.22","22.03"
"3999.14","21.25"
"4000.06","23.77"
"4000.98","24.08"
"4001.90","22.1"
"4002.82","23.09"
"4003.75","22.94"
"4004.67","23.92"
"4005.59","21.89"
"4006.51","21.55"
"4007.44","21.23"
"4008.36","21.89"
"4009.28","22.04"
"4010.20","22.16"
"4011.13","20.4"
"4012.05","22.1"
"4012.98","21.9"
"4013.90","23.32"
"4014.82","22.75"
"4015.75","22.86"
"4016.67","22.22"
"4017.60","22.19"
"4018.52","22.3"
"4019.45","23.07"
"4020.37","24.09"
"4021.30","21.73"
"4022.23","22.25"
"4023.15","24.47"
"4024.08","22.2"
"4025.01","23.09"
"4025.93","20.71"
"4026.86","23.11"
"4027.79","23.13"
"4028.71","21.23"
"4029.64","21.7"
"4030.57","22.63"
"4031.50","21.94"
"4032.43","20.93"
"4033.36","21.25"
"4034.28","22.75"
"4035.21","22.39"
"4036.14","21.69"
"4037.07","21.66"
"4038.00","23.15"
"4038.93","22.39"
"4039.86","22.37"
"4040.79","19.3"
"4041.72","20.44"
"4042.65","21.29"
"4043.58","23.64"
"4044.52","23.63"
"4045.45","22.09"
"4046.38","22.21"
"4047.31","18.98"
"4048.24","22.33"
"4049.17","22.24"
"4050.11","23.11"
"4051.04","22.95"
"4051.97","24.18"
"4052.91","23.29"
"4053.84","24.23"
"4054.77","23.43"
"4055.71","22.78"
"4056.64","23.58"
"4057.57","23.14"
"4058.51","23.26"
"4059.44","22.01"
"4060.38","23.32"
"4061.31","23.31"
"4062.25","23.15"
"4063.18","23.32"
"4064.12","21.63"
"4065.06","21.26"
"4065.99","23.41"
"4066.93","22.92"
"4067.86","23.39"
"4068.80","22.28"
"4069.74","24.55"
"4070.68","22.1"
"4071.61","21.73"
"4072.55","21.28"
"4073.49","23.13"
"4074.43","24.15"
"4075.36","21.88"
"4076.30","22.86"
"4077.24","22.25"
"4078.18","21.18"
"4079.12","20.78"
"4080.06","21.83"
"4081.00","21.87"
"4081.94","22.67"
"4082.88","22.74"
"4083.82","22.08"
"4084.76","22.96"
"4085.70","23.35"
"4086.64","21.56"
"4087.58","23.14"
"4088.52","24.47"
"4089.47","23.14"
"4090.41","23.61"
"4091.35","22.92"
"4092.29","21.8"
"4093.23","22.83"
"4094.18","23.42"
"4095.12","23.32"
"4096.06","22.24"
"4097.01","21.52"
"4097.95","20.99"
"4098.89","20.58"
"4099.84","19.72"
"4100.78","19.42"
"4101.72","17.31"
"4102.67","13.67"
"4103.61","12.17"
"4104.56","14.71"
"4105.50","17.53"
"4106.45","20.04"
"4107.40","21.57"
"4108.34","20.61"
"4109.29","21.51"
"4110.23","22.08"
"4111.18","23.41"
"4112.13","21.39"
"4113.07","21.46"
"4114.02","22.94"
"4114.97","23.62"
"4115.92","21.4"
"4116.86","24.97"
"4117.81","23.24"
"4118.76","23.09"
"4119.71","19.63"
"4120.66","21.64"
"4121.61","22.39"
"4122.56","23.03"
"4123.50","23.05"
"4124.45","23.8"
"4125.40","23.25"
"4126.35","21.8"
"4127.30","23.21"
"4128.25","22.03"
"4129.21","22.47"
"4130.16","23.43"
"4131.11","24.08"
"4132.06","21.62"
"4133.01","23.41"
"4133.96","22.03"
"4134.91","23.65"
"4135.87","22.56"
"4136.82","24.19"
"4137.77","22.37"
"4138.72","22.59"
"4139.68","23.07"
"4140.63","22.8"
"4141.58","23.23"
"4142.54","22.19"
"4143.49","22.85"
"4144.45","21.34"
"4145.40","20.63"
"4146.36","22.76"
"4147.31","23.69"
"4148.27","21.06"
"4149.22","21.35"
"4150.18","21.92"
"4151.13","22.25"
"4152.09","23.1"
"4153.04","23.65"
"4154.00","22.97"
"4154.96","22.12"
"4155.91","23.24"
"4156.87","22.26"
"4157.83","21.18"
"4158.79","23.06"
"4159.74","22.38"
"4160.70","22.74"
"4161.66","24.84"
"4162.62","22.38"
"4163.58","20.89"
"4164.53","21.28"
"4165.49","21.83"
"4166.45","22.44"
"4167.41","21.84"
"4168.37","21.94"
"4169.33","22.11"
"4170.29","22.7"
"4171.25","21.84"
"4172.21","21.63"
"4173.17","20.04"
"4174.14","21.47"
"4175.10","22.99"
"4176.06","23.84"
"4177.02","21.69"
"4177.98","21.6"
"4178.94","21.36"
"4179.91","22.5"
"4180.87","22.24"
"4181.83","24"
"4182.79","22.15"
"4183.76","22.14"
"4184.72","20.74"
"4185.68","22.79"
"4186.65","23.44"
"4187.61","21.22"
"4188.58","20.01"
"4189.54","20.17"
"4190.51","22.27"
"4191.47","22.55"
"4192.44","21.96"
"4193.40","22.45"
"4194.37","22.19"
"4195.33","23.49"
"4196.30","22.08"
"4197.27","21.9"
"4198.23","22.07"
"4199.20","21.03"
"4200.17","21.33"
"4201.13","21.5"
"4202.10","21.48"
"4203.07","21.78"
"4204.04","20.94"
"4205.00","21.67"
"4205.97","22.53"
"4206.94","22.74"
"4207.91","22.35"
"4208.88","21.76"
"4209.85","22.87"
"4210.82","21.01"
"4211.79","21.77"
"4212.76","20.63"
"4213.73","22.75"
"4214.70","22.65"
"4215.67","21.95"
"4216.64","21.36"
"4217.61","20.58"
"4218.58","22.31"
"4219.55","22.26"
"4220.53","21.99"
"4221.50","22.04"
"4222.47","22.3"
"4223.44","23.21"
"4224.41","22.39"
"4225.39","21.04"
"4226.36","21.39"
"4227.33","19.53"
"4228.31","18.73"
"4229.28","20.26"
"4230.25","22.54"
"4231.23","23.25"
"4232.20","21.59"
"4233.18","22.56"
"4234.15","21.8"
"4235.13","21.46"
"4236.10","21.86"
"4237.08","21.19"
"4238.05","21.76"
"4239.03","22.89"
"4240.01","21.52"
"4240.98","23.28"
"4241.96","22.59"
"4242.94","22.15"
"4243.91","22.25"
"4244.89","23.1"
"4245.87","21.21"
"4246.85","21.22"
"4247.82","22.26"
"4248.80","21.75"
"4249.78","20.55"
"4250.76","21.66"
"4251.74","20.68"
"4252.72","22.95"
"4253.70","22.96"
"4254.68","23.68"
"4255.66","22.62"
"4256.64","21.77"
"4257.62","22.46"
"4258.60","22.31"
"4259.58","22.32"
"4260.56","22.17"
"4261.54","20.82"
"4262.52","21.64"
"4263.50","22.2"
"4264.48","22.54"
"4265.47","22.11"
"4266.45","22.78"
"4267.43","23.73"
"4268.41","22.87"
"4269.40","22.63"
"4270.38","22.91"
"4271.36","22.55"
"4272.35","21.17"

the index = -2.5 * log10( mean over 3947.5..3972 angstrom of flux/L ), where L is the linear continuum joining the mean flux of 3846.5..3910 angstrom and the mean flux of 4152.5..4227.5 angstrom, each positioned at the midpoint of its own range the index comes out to 0.14 mag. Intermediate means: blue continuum 21.1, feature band 18.7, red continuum 22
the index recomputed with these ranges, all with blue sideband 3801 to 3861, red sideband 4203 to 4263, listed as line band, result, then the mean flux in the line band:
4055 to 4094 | -0.063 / 22.7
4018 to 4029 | -0.070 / 22.6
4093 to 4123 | 0.034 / 20.8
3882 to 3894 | 0.163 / 17.9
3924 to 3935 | 0.201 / 17.4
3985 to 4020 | -0.066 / 22.5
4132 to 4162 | -0.048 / 22.6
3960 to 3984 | 0.179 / 17.9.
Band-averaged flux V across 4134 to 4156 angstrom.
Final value 22.6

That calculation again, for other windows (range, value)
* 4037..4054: 22.3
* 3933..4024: 20.3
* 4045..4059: 22.8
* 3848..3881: 22.3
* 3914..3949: 19.2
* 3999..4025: 22.5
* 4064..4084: 22.4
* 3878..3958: 19.9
